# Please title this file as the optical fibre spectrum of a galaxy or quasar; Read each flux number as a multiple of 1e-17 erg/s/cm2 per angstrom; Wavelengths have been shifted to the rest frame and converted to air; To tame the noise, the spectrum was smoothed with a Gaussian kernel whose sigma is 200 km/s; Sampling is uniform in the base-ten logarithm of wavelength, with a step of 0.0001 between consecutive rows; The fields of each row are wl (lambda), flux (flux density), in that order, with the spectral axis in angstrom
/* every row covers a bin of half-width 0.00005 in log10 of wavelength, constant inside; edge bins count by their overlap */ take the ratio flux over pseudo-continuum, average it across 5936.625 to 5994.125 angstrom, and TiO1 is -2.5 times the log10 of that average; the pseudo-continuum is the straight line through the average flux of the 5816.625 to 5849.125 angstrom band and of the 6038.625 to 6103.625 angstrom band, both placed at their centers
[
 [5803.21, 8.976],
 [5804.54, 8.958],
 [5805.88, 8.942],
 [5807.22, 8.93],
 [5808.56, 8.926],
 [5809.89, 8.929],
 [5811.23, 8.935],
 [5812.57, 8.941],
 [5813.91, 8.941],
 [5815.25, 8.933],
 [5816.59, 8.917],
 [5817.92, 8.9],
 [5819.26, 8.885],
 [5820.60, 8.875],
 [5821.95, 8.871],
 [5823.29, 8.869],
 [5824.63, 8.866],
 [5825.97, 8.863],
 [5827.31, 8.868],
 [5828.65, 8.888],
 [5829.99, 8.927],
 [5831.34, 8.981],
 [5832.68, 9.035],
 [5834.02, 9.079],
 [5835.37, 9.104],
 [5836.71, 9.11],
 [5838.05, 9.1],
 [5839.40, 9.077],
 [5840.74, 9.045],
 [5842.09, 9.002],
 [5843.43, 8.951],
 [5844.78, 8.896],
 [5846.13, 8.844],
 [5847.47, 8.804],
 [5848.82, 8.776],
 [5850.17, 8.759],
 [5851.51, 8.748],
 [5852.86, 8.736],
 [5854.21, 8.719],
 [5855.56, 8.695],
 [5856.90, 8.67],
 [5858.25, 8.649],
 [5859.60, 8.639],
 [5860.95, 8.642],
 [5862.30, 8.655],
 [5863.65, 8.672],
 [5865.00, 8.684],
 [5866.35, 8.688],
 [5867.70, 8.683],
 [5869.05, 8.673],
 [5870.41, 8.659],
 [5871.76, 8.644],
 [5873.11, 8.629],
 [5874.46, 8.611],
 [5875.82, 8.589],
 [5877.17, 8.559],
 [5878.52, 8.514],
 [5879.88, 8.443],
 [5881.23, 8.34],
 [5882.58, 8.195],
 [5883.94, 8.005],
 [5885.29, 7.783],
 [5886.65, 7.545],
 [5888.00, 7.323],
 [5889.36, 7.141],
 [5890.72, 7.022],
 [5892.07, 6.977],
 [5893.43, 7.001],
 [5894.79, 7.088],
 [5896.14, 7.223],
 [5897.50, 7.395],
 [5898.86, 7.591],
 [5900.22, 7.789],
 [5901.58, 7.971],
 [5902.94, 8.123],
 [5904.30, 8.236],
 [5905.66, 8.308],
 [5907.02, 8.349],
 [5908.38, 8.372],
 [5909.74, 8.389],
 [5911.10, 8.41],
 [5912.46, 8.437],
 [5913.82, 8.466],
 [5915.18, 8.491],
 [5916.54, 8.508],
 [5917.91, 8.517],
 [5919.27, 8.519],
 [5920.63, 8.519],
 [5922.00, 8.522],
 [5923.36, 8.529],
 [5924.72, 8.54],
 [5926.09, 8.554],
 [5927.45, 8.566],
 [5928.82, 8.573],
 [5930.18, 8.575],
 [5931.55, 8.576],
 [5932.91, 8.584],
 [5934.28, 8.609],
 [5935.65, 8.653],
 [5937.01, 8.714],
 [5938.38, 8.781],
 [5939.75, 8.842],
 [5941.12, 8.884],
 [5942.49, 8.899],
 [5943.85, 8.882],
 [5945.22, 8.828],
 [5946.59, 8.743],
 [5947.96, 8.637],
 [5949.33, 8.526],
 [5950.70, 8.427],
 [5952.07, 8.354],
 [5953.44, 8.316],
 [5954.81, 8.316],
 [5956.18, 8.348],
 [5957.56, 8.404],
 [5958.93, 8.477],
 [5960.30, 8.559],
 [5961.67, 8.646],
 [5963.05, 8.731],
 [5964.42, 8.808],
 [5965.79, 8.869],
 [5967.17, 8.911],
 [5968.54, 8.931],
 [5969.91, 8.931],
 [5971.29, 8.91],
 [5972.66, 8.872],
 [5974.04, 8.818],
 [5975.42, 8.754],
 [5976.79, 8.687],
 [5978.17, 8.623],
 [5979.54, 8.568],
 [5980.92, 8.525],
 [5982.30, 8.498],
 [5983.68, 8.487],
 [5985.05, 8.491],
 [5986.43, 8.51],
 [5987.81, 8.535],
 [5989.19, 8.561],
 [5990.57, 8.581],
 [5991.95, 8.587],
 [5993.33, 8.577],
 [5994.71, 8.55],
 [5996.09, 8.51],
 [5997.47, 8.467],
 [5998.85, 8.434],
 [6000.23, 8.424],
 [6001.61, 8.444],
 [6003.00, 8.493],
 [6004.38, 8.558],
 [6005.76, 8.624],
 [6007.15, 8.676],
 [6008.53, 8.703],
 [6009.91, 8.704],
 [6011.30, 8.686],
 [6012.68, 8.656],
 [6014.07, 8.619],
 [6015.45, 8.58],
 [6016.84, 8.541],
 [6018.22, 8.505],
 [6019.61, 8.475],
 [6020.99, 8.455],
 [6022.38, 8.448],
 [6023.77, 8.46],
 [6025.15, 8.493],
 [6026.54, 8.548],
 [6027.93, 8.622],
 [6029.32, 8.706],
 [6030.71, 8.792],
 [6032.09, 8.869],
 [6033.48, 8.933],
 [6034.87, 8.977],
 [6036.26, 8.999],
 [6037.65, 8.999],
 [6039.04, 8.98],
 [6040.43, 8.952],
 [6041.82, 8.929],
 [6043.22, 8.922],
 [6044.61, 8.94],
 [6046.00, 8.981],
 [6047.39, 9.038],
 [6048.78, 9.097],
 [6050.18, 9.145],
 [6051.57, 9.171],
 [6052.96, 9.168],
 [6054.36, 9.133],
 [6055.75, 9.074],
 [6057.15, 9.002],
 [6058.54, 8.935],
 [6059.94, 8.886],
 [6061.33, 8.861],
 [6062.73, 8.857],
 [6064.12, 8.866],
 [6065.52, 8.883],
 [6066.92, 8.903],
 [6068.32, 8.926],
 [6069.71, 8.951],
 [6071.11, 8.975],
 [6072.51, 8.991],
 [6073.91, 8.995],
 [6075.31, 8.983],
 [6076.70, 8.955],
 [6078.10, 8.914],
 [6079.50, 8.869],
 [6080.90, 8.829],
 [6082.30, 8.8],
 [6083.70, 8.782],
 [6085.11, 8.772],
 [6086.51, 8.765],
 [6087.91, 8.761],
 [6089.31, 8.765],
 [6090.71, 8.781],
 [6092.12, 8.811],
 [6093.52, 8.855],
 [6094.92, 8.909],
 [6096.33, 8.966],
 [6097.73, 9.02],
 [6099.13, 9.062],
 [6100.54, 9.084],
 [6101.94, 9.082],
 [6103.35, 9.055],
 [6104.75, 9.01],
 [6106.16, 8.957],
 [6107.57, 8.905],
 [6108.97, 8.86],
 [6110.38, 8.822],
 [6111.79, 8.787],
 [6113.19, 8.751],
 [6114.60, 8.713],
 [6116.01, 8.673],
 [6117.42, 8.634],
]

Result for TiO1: 0.04 mag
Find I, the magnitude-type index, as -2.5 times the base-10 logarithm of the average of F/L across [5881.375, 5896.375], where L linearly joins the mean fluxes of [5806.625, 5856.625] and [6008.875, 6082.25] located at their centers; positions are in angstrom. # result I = 0.195 mag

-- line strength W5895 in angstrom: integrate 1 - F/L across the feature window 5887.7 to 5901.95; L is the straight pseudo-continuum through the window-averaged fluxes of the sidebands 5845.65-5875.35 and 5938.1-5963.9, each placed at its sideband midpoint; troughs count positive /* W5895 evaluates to 2.23 angstrom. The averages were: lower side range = 8.69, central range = 7.3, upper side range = 8.61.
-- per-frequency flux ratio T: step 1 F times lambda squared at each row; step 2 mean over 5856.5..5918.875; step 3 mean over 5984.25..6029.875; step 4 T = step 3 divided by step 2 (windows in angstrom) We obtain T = 1.09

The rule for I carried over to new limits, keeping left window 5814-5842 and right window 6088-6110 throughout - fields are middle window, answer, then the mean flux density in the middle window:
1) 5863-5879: 0.040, 8.64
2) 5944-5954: 0.047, 8.57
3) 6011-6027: 0.050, 8.54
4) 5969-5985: 0.031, 8.69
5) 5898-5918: 0.089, 8.25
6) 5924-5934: 0.047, 8.57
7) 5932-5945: 0.023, 8.76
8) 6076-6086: 0.011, 8.85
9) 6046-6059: -0.017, 9.08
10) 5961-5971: 0.014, 8.83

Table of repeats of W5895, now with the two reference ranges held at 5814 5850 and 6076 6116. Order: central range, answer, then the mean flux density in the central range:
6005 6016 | 0.30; 8.66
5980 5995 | 0.62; 8.53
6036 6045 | -0.07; 8.95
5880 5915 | 4.25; 7.84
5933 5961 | 0.95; 8.61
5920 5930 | 0.42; 8.55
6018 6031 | 0.51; 8.54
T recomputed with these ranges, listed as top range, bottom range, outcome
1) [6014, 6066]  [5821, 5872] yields 1.07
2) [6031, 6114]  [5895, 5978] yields 1.10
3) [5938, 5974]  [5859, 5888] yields 1.06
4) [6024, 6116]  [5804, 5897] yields 1.12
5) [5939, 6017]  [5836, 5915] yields 1.07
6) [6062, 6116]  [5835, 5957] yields 1.12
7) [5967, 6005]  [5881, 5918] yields 1.13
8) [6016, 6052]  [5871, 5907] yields 1.17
